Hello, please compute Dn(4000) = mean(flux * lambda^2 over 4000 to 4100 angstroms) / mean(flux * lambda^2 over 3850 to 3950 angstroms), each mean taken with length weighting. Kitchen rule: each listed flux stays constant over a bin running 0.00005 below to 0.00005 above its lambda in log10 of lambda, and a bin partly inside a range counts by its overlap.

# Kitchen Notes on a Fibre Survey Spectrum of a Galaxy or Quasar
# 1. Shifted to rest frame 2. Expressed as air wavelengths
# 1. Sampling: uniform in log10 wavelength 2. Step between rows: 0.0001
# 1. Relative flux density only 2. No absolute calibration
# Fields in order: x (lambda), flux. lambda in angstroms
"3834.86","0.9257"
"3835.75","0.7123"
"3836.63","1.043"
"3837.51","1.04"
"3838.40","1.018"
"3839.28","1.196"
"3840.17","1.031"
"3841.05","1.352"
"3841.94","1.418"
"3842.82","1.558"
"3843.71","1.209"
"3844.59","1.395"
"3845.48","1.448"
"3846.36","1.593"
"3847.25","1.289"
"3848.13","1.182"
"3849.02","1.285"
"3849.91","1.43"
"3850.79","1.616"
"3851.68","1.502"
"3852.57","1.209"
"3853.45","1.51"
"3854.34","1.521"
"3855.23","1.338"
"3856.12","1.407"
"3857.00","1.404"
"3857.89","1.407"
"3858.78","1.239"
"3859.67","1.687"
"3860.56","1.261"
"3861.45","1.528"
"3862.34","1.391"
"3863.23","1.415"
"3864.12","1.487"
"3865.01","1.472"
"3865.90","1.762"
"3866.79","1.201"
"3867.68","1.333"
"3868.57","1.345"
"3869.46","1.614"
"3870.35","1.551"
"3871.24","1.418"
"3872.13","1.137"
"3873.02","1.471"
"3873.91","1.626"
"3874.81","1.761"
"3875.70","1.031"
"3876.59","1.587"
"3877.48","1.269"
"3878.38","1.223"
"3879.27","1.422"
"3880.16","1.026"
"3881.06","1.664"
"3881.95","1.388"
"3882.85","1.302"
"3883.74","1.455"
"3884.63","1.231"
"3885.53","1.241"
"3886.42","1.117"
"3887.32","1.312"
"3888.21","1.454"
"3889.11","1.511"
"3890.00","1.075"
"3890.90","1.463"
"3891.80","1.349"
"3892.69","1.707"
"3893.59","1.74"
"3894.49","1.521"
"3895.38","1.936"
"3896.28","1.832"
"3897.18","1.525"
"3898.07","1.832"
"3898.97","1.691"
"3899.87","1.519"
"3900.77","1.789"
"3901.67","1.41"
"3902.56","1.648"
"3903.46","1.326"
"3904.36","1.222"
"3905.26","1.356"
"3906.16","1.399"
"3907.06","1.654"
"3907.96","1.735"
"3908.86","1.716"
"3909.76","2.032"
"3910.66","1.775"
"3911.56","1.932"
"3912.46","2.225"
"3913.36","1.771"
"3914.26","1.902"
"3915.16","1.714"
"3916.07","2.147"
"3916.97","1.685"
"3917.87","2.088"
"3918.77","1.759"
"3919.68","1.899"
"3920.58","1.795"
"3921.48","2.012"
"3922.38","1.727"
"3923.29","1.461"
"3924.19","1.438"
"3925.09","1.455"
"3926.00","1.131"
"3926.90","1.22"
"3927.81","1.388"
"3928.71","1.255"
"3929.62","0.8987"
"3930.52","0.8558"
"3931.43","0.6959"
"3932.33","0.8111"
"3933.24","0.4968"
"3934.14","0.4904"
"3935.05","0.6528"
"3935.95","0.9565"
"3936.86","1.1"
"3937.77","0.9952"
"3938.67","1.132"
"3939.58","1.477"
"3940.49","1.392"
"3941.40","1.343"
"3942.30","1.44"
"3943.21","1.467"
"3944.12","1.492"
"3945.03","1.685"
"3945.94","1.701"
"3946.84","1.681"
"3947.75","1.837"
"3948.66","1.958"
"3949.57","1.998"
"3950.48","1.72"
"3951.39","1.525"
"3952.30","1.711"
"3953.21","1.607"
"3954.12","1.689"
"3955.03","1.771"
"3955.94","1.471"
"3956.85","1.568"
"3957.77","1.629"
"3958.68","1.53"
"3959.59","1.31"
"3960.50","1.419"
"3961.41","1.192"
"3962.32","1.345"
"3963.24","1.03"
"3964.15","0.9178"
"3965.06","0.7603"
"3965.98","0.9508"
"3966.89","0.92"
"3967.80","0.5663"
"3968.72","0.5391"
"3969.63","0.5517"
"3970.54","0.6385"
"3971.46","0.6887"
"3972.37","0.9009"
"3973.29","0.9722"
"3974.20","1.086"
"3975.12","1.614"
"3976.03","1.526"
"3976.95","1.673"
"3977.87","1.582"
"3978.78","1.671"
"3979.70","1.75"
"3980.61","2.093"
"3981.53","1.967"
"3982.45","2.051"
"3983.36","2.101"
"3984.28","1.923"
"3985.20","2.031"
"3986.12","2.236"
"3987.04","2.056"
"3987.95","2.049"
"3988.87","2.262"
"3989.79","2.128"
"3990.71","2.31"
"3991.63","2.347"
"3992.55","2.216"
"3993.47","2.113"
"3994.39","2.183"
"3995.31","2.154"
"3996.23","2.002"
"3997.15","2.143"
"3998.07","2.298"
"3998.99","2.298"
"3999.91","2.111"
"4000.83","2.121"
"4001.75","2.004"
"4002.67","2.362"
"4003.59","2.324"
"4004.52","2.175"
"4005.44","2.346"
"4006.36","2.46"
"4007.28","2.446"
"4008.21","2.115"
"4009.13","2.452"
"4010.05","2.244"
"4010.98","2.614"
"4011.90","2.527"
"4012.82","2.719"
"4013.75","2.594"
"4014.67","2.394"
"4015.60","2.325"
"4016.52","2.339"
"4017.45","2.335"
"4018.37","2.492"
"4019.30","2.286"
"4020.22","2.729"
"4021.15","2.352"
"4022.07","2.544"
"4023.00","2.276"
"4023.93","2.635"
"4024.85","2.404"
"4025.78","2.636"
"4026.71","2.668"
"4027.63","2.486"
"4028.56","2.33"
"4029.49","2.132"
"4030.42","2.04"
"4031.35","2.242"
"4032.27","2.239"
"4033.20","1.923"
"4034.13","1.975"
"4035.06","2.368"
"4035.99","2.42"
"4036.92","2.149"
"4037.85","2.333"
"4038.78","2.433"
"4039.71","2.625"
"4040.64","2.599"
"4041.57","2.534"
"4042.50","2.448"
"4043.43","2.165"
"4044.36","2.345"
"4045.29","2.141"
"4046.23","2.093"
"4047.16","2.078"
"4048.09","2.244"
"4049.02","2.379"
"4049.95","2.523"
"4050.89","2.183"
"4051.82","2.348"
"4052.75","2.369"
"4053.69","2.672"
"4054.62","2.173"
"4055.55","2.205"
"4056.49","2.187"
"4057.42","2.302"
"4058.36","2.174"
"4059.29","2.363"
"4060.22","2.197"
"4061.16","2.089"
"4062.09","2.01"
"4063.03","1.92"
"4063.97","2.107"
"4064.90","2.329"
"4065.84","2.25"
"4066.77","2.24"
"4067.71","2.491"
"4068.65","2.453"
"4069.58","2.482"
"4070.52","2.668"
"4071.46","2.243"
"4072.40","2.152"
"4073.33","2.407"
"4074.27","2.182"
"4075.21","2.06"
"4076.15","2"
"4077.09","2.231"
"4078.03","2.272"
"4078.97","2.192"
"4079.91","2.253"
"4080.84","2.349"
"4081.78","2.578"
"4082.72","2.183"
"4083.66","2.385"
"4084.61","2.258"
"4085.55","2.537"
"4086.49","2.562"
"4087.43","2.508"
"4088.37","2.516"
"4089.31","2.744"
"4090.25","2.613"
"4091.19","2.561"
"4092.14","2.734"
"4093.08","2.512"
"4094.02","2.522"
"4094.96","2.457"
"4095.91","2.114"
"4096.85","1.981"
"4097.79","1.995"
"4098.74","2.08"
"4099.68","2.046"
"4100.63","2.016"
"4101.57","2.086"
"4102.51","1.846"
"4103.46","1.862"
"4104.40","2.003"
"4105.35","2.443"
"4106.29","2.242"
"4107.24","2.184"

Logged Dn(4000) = 1.72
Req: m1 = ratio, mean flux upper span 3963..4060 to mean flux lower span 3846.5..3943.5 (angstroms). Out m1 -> 1.44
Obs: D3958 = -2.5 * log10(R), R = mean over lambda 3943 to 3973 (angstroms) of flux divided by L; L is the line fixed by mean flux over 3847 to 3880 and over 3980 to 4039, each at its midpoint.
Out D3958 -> 0.43 mag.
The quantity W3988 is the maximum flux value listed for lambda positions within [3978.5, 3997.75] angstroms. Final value 2.347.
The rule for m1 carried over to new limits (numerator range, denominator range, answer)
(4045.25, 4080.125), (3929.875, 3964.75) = 1.68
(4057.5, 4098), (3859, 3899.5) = 1.60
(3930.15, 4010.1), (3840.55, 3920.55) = 1.06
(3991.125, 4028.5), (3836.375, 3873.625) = 1.71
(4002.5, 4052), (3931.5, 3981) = 1.83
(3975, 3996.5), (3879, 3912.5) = 1.31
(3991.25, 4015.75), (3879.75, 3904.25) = 1.55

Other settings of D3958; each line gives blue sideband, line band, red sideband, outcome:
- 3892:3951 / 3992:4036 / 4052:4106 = -0.181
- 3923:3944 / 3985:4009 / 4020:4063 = -0.211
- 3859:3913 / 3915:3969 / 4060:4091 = 0.261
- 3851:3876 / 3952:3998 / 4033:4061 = 0.236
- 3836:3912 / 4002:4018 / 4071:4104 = -0.206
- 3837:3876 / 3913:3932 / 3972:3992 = 0.060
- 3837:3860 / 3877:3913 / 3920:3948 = -0.167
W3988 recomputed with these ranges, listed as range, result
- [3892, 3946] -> 2.225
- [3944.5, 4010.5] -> 2.46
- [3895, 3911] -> 2.032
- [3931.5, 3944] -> 1.477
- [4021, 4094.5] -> 2.744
